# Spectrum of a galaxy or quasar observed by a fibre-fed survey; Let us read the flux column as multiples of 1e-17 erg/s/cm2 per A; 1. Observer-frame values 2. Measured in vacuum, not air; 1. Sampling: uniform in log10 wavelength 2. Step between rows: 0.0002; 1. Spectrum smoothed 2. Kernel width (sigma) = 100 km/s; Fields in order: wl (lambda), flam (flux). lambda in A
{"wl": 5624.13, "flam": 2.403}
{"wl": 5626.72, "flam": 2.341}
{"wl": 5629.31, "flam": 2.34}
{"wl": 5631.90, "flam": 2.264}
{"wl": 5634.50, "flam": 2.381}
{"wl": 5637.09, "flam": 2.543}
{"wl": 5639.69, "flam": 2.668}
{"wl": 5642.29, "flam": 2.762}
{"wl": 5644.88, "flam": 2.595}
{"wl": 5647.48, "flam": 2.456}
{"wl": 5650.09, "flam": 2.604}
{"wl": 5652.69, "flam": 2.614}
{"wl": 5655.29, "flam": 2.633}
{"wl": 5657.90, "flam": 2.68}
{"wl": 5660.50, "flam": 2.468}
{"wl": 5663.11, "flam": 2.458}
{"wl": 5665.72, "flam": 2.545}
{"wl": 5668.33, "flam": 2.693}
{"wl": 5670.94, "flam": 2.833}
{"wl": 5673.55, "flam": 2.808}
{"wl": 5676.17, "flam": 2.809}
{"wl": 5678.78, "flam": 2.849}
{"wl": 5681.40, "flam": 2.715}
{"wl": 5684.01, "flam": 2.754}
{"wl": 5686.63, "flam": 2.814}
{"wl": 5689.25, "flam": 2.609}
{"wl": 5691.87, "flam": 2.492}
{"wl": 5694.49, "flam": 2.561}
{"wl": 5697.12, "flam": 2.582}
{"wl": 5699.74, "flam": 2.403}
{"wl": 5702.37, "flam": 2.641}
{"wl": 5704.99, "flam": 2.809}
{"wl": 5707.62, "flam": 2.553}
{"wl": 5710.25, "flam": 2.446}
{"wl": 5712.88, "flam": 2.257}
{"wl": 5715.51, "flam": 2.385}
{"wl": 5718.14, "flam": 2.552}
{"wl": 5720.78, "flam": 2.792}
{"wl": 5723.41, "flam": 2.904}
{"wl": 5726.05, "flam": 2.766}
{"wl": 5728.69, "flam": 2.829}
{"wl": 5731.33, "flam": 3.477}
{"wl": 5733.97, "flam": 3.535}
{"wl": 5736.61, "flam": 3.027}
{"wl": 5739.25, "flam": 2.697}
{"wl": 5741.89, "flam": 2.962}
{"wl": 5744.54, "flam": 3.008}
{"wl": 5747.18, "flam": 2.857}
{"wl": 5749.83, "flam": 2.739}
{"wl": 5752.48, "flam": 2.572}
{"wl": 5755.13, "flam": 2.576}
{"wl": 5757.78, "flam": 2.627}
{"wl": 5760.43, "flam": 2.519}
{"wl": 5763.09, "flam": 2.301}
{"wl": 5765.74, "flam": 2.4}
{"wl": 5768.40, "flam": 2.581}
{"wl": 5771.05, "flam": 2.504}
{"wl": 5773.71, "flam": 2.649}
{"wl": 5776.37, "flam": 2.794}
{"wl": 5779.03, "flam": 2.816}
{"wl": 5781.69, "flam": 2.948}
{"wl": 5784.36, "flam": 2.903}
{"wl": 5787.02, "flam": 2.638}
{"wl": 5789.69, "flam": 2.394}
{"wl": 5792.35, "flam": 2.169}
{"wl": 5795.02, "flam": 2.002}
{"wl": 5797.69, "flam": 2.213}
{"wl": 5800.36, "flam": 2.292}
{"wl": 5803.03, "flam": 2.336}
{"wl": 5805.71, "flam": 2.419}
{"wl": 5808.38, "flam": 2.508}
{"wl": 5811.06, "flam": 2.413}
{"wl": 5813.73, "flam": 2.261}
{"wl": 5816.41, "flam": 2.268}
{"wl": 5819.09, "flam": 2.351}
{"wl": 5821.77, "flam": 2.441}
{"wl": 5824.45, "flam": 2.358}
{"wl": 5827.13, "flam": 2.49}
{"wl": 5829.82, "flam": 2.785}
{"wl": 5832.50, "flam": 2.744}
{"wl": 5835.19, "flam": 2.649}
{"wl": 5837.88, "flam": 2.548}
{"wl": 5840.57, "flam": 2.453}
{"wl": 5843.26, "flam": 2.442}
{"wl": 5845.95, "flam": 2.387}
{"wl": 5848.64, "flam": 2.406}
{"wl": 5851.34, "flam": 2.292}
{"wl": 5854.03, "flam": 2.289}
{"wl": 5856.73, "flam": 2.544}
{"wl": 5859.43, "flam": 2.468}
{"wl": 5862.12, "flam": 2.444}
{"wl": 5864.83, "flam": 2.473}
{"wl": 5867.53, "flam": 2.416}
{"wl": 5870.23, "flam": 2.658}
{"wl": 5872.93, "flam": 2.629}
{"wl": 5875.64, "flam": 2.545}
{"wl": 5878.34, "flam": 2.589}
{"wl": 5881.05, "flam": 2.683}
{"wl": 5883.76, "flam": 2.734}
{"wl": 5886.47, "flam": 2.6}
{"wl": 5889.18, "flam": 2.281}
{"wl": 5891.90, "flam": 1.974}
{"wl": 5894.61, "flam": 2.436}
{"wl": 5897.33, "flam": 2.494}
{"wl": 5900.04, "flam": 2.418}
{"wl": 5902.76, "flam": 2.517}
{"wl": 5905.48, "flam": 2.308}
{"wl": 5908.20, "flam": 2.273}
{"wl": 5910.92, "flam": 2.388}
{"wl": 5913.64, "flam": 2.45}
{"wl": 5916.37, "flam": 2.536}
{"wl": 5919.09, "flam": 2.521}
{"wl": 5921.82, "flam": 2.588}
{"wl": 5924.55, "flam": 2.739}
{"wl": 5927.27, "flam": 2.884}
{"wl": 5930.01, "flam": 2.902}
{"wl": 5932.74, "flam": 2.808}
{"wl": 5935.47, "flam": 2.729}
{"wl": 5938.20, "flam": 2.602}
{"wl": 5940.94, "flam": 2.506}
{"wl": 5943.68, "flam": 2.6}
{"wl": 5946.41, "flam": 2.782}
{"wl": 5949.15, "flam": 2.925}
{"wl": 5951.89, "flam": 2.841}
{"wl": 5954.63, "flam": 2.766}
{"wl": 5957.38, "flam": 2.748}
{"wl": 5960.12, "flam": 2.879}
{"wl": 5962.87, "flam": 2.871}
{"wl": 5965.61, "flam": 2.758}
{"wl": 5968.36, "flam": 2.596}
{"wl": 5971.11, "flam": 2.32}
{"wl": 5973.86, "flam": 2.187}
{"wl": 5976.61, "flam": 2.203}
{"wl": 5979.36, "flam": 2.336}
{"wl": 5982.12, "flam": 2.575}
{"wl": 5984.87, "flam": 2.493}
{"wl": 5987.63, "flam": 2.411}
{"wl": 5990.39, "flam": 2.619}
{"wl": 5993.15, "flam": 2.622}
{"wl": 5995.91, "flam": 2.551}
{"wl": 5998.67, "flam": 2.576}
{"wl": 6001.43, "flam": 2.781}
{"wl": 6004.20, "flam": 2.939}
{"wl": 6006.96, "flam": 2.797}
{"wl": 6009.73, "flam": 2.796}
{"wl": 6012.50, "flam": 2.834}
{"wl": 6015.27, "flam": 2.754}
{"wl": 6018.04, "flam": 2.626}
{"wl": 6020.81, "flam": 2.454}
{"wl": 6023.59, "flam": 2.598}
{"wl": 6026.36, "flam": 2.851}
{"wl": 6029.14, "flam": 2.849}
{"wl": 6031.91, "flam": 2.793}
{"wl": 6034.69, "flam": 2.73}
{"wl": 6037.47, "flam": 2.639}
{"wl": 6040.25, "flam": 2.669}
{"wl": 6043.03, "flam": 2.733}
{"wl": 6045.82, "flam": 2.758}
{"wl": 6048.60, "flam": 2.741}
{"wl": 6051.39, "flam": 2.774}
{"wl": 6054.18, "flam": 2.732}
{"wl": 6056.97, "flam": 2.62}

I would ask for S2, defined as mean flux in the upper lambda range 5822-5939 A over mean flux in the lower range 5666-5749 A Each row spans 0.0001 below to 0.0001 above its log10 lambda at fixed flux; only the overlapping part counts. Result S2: 0.92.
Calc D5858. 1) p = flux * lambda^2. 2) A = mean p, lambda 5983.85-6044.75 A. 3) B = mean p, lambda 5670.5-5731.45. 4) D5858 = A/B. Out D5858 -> 1.12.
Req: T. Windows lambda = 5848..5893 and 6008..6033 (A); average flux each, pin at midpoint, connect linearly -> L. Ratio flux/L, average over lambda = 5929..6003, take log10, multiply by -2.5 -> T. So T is 0.00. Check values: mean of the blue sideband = 2.48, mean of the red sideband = 2.73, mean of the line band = 2.63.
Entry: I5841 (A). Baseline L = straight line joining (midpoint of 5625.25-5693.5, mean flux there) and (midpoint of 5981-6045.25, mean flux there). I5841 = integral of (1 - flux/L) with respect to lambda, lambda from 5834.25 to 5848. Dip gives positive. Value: 0.8 A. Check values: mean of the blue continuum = 2.6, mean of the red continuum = 2.68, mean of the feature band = 2.49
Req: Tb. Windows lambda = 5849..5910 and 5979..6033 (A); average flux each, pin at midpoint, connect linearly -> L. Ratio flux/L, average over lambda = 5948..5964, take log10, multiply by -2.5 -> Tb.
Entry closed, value -0.10 mag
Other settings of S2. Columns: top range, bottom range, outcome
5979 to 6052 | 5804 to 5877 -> 1.09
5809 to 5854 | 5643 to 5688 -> 0.92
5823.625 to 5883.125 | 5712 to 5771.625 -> 0.92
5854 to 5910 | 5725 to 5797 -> 0.91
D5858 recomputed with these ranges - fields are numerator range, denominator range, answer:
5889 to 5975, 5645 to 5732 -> 1.06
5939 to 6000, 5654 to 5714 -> 1.09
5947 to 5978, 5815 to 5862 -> 1.12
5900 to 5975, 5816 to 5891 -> 1.08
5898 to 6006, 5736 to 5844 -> 1.08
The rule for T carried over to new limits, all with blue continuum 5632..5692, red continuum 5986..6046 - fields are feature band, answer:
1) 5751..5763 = 0.045 mag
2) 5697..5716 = 0.057 mag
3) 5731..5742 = -0.181 mag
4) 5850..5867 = 0.108 mag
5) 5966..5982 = 0.136 mag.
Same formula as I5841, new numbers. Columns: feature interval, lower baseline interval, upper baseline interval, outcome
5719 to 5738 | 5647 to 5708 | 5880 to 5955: -2.9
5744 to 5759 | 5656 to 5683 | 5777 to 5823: -1.1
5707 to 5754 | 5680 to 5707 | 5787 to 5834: -4.5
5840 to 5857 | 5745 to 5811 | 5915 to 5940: 1.4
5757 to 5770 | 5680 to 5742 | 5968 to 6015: 1.1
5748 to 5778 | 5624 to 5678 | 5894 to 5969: 0.3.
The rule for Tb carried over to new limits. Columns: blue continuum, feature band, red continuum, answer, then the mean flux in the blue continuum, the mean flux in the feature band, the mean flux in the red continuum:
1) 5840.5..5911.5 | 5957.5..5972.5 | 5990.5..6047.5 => -0.03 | 2.45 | 2.69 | 2.72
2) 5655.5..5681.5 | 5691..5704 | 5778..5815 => 0.04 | 2.68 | 2.54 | 2.45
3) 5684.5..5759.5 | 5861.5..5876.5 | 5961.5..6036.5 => 0.06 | 2.73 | 2.53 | 2.63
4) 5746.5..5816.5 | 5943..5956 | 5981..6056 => -0.06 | 2.51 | 2.79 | 2.69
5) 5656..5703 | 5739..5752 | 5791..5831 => -0.14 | 2.65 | 2.85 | 2.35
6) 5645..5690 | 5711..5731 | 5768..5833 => -0.03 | 2.67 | 2.68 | 2.49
